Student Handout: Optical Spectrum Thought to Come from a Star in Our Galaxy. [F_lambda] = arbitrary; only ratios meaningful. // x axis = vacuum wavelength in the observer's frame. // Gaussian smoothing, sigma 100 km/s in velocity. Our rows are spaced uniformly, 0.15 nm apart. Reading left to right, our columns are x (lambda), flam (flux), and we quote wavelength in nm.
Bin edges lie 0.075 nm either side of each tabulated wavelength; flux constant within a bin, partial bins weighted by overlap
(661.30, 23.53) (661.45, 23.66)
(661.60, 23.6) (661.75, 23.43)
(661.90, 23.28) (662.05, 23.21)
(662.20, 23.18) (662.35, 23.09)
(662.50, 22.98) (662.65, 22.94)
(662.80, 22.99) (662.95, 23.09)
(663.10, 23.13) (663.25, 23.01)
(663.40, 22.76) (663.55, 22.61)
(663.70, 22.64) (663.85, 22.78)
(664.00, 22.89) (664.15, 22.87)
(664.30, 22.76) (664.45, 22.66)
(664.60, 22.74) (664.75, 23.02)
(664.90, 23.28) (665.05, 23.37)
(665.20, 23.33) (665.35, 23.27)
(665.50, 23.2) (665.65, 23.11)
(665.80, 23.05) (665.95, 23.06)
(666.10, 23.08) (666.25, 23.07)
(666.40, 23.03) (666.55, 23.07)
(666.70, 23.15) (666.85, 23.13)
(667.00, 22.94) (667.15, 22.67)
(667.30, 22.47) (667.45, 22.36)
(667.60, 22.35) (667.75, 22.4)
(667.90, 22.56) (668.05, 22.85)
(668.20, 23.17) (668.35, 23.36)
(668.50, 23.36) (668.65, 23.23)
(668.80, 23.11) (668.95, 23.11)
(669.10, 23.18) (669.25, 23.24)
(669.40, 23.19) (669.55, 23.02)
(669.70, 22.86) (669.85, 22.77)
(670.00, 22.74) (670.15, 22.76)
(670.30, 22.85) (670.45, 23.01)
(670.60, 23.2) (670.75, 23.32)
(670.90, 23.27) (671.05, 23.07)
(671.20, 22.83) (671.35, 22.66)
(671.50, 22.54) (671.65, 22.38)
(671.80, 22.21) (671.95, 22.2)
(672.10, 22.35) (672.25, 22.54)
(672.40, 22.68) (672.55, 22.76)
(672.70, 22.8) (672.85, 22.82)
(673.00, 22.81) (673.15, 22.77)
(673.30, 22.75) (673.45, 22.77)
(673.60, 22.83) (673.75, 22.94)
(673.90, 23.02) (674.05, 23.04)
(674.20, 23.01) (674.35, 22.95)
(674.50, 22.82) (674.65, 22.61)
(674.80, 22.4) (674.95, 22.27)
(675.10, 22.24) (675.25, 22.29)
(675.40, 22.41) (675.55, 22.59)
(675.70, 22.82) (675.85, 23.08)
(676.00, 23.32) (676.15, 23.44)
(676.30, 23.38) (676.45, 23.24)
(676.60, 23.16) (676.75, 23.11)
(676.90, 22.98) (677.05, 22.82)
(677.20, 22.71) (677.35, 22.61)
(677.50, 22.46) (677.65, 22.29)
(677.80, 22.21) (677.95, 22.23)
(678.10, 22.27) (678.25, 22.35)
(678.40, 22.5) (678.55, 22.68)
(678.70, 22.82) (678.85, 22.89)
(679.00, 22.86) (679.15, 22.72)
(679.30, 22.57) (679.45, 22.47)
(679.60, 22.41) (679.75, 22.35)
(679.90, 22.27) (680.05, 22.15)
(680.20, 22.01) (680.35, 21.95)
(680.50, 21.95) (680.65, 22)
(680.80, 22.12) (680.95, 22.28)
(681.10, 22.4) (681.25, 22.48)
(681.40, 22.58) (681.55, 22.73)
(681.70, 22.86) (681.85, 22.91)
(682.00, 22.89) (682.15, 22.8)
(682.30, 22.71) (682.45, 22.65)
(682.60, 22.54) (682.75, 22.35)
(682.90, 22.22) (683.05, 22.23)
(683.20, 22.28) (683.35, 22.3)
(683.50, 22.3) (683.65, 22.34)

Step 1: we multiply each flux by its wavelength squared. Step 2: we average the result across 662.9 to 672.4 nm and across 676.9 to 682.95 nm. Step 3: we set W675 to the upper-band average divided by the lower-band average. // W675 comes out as 1.02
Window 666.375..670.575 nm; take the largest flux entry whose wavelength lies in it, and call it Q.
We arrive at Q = 23.36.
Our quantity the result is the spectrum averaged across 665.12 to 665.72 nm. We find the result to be 23.2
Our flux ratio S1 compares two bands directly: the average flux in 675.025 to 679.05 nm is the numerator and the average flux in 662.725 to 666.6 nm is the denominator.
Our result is 1.0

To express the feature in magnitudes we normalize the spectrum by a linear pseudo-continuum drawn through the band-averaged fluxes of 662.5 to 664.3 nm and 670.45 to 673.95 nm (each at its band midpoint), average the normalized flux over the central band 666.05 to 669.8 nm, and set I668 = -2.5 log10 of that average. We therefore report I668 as -0.01 mag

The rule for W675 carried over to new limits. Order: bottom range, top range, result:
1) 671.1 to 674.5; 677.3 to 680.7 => 1.00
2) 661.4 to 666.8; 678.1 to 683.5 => 1.02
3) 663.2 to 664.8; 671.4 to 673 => 1.01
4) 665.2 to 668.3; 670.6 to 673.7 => 1.01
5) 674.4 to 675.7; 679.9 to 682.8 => 1.02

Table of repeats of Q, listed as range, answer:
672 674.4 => 23.04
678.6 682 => 22.91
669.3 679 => 23.44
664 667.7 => 23.37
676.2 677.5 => 23.38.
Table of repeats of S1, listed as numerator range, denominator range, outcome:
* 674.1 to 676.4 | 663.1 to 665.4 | 0.99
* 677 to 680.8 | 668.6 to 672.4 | 0.98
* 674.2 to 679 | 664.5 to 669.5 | 0.99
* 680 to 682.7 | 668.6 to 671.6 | 0.98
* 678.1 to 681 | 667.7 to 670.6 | 0.97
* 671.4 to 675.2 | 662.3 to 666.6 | 0.99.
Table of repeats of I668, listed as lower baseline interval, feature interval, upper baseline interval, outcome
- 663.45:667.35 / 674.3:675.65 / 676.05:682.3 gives 0.010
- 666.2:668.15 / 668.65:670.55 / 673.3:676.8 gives -0.009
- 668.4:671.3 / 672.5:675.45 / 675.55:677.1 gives 0.018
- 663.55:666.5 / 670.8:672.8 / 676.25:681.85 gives 0.006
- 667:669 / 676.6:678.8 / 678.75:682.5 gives -0.002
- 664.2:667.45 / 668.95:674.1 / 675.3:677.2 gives 0.008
